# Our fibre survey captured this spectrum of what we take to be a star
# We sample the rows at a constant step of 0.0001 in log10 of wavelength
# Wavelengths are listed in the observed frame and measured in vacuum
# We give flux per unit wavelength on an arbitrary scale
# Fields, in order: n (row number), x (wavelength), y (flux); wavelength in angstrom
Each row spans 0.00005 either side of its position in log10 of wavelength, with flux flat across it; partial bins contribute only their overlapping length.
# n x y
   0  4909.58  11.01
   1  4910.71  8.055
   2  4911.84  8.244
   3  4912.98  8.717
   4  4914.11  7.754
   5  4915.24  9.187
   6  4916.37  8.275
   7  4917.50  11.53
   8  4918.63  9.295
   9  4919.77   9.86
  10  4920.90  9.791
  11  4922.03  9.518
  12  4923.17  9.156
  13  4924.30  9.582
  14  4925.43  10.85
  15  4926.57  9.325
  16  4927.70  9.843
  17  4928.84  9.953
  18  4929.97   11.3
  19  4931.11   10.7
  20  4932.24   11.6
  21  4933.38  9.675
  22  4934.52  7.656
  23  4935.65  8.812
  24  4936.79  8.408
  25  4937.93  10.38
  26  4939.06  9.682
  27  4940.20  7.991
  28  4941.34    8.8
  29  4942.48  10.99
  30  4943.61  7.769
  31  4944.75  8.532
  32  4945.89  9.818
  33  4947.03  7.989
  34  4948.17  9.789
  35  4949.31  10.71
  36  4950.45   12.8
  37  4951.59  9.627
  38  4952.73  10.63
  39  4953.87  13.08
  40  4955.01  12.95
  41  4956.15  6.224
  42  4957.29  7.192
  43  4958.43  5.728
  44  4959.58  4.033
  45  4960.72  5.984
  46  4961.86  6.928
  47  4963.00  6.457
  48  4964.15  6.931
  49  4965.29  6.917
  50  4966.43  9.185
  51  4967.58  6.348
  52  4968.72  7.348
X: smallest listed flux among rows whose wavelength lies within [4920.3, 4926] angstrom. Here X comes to 9.156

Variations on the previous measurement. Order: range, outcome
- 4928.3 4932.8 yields 9.953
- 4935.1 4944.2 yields 7.769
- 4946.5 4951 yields 7.989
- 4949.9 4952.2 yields 9.627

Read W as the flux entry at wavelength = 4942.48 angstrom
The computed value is 10.99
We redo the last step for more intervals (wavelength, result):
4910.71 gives 8.055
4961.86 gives 6.928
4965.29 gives 6.917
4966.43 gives 9.185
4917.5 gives 11.53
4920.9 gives 9.791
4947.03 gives 7.989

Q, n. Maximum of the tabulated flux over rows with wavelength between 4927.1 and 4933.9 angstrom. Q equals 11.6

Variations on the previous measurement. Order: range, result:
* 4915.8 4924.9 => 11.53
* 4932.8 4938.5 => 10.38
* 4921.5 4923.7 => 9.518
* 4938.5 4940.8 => 9.682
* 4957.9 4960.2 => 5.728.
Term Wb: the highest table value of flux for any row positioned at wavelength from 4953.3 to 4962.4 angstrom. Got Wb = 13.08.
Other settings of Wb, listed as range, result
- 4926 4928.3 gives 9.843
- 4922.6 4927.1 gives 10.85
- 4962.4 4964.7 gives 6.931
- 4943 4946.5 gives 9.818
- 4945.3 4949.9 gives 10.71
